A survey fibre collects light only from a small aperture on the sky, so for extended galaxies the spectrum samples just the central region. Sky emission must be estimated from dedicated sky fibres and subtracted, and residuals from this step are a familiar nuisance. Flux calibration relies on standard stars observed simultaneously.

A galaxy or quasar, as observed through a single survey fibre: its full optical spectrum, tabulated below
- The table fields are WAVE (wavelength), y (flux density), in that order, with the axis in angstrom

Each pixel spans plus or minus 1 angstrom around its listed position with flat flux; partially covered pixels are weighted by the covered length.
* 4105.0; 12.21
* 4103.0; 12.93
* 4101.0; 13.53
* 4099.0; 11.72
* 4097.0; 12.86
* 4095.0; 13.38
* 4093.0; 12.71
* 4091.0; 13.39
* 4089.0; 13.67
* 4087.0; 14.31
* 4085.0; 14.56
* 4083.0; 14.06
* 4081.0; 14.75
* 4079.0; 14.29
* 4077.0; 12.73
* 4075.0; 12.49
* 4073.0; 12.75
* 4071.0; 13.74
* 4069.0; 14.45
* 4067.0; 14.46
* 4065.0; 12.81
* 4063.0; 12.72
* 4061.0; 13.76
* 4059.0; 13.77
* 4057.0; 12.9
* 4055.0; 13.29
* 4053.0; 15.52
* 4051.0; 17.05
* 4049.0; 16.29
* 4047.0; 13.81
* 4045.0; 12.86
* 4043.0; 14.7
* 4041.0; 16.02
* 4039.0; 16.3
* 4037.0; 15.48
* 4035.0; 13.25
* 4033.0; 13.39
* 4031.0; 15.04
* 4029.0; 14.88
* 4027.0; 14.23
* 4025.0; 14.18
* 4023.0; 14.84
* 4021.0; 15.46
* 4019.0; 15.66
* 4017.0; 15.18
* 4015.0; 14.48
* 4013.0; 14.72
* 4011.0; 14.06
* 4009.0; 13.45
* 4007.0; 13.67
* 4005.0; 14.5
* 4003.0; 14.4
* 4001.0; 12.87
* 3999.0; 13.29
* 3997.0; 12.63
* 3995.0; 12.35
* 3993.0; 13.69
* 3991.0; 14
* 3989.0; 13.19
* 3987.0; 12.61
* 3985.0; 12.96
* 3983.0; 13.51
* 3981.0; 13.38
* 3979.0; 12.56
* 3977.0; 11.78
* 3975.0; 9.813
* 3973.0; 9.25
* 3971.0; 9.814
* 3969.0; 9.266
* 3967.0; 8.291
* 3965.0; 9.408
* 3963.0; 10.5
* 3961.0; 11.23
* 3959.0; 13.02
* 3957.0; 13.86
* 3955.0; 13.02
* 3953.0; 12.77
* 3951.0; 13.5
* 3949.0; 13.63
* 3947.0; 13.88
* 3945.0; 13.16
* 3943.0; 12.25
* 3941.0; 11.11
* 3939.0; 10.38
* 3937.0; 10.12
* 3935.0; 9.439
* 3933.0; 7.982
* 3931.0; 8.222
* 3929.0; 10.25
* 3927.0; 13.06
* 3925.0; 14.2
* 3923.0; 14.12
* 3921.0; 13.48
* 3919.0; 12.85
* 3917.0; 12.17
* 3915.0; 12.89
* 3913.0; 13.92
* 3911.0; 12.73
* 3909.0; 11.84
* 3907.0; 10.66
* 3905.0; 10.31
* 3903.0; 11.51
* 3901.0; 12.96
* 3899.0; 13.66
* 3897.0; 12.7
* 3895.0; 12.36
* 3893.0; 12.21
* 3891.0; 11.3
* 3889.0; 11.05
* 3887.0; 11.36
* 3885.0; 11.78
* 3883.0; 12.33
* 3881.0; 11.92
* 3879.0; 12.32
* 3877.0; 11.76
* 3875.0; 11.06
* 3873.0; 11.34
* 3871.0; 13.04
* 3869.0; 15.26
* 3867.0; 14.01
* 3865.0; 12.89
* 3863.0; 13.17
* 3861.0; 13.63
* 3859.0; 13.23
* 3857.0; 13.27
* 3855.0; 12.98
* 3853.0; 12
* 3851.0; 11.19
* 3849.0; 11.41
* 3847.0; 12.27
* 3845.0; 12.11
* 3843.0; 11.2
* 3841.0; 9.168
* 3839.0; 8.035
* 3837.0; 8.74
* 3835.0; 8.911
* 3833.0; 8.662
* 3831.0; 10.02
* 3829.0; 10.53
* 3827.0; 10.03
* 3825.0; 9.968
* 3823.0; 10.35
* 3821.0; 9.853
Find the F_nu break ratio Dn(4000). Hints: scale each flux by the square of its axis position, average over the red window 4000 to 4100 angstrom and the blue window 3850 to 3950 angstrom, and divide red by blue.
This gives 1.25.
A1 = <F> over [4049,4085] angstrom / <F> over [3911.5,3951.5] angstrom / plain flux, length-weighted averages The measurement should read 1.16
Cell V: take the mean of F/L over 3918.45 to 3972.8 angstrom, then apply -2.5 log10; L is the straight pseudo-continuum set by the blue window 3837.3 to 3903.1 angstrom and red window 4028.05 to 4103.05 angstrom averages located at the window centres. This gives 0.11 mag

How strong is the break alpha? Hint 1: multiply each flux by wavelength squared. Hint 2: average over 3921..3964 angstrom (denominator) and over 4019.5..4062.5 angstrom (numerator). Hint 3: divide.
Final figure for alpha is 1.3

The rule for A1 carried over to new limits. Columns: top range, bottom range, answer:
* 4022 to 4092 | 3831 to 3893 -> 1.21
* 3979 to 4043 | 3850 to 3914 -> 1.14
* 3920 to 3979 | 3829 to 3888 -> 0.98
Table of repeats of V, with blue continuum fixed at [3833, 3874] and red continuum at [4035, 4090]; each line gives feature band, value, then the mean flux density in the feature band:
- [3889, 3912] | 0.03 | 12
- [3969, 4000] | 0.09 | 12.2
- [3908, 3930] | -0.03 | 12.9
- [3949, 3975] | 0.16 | 11.2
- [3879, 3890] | 0.04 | 11.7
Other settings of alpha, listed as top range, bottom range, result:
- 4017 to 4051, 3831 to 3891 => 1.39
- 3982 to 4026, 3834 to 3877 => 1.26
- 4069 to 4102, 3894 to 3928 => 1.16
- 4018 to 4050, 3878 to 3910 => 1.33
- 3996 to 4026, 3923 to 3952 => 1.27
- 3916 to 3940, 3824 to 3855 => 1.15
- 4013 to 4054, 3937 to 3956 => 1.25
